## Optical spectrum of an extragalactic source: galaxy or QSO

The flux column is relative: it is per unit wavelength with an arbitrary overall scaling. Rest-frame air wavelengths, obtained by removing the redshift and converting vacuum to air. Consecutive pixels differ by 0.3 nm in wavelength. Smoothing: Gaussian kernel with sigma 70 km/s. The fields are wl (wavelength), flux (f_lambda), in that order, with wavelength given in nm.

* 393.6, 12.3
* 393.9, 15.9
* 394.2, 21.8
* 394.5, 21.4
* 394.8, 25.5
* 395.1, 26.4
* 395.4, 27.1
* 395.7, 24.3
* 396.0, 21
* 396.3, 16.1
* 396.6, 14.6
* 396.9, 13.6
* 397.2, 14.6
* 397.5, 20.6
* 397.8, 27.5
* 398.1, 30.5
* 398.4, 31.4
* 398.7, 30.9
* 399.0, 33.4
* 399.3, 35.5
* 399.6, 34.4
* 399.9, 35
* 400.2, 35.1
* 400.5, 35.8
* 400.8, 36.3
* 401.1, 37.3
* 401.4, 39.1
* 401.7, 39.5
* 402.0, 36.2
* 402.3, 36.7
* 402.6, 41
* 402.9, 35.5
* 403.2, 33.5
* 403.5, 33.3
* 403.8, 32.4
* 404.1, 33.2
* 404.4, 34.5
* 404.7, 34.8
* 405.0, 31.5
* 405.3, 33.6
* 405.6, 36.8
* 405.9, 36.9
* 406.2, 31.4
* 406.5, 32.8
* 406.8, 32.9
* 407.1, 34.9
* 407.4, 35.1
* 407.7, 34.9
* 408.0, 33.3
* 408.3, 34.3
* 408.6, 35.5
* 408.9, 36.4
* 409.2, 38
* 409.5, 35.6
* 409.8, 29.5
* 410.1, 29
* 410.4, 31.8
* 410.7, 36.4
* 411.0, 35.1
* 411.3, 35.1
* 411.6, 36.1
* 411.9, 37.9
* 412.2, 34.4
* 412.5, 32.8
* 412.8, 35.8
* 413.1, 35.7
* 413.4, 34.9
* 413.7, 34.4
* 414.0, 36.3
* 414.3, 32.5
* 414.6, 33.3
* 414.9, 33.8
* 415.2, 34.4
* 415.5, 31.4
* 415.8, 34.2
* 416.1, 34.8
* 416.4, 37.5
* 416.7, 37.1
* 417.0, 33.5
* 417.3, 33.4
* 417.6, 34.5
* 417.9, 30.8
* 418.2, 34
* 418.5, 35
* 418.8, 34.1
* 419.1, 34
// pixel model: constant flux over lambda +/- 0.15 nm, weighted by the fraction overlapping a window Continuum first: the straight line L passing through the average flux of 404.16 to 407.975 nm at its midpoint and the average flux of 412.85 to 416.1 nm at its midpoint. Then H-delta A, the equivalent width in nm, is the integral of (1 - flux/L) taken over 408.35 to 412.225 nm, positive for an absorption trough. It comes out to -0.06 nm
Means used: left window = 34.1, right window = 34.2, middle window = 34.7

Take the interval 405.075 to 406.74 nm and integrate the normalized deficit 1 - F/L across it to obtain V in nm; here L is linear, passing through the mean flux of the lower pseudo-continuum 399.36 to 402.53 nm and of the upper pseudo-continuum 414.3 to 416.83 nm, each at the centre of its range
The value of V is 0.08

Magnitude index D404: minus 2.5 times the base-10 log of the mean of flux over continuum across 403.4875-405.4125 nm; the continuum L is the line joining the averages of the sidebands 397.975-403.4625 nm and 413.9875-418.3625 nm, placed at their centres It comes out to 0.055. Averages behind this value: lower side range 35.4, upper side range 34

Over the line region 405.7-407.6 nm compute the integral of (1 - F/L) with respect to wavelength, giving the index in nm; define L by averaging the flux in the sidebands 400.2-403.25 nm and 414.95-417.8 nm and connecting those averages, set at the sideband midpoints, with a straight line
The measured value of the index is 0.11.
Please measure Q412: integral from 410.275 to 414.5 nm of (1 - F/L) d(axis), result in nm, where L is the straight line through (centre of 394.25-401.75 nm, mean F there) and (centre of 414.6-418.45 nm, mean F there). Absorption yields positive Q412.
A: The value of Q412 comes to -0.28 nm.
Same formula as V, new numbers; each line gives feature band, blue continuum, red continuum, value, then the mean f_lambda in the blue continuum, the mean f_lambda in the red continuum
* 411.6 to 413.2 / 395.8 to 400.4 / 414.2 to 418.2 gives -0.15 nm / 26.4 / 34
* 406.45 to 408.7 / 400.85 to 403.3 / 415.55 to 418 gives 0.13 nm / 37.4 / 34.4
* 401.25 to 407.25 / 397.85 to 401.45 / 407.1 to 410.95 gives -0.14 nm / 34.2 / 34.2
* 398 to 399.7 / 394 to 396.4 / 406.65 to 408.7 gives -0.41 nm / 22.9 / 34.4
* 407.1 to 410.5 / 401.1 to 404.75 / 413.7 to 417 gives 0.12 nm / 35.9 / 34.5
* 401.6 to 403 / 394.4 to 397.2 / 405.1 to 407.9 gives -0.43 nm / 20.8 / 34.3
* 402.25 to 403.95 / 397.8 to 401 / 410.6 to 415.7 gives -0.07 nm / 33.6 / 34.7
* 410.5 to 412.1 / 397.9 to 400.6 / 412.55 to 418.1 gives -0.09 nm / 33.4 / 34.3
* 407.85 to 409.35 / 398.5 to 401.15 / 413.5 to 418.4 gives -0.05 nm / 34.7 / 34.1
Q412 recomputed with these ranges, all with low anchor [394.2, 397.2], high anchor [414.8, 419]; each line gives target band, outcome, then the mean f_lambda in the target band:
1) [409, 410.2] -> -0.15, 33.3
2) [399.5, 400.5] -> -0.49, 35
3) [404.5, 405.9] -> -0.40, 34.5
